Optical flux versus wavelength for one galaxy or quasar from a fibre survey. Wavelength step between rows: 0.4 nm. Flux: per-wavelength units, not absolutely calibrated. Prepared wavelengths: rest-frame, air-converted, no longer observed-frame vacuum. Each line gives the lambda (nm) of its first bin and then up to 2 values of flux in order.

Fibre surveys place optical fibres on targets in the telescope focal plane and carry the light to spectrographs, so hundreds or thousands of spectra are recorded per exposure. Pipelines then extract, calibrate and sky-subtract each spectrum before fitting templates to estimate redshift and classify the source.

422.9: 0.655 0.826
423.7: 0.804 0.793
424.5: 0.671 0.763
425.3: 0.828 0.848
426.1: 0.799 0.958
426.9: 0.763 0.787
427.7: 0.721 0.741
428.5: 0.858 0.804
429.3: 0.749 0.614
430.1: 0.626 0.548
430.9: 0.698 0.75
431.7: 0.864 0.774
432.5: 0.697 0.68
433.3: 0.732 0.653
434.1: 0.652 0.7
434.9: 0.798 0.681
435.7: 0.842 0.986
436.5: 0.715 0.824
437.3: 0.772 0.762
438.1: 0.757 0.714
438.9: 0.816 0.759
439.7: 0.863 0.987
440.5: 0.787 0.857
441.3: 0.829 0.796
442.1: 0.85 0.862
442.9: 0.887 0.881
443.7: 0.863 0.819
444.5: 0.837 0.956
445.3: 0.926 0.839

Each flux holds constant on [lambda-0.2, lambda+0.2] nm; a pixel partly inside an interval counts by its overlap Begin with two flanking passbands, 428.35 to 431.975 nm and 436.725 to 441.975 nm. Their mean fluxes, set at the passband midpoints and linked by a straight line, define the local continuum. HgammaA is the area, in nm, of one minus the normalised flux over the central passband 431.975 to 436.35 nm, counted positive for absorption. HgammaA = 0.10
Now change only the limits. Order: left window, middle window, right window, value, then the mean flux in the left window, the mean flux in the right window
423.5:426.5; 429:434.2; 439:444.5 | 0.76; 0.798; 0.848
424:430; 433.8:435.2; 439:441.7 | 0.18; 0.777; 0.842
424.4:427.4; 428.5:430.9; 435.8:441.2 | 0.37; 0.807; 0.816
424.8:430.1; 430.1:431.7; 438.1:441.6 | 0.22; 0.782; 0.822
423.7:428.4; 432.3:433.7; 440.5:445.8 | 0.21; 0.791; 0.859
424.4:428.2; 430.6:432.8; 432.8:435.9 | 0.00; 0.792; 0.718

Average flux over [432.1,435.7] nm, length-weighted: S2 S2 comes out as 0.711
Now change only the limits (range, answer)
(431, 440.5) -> 0.772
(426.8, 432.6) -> 0.733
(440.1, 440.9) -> 0.855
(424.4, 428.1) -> 0.794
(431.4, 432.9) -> 0.763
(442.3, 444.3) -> 0.862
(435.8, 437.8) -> 0.816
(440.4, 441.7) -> 0.823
